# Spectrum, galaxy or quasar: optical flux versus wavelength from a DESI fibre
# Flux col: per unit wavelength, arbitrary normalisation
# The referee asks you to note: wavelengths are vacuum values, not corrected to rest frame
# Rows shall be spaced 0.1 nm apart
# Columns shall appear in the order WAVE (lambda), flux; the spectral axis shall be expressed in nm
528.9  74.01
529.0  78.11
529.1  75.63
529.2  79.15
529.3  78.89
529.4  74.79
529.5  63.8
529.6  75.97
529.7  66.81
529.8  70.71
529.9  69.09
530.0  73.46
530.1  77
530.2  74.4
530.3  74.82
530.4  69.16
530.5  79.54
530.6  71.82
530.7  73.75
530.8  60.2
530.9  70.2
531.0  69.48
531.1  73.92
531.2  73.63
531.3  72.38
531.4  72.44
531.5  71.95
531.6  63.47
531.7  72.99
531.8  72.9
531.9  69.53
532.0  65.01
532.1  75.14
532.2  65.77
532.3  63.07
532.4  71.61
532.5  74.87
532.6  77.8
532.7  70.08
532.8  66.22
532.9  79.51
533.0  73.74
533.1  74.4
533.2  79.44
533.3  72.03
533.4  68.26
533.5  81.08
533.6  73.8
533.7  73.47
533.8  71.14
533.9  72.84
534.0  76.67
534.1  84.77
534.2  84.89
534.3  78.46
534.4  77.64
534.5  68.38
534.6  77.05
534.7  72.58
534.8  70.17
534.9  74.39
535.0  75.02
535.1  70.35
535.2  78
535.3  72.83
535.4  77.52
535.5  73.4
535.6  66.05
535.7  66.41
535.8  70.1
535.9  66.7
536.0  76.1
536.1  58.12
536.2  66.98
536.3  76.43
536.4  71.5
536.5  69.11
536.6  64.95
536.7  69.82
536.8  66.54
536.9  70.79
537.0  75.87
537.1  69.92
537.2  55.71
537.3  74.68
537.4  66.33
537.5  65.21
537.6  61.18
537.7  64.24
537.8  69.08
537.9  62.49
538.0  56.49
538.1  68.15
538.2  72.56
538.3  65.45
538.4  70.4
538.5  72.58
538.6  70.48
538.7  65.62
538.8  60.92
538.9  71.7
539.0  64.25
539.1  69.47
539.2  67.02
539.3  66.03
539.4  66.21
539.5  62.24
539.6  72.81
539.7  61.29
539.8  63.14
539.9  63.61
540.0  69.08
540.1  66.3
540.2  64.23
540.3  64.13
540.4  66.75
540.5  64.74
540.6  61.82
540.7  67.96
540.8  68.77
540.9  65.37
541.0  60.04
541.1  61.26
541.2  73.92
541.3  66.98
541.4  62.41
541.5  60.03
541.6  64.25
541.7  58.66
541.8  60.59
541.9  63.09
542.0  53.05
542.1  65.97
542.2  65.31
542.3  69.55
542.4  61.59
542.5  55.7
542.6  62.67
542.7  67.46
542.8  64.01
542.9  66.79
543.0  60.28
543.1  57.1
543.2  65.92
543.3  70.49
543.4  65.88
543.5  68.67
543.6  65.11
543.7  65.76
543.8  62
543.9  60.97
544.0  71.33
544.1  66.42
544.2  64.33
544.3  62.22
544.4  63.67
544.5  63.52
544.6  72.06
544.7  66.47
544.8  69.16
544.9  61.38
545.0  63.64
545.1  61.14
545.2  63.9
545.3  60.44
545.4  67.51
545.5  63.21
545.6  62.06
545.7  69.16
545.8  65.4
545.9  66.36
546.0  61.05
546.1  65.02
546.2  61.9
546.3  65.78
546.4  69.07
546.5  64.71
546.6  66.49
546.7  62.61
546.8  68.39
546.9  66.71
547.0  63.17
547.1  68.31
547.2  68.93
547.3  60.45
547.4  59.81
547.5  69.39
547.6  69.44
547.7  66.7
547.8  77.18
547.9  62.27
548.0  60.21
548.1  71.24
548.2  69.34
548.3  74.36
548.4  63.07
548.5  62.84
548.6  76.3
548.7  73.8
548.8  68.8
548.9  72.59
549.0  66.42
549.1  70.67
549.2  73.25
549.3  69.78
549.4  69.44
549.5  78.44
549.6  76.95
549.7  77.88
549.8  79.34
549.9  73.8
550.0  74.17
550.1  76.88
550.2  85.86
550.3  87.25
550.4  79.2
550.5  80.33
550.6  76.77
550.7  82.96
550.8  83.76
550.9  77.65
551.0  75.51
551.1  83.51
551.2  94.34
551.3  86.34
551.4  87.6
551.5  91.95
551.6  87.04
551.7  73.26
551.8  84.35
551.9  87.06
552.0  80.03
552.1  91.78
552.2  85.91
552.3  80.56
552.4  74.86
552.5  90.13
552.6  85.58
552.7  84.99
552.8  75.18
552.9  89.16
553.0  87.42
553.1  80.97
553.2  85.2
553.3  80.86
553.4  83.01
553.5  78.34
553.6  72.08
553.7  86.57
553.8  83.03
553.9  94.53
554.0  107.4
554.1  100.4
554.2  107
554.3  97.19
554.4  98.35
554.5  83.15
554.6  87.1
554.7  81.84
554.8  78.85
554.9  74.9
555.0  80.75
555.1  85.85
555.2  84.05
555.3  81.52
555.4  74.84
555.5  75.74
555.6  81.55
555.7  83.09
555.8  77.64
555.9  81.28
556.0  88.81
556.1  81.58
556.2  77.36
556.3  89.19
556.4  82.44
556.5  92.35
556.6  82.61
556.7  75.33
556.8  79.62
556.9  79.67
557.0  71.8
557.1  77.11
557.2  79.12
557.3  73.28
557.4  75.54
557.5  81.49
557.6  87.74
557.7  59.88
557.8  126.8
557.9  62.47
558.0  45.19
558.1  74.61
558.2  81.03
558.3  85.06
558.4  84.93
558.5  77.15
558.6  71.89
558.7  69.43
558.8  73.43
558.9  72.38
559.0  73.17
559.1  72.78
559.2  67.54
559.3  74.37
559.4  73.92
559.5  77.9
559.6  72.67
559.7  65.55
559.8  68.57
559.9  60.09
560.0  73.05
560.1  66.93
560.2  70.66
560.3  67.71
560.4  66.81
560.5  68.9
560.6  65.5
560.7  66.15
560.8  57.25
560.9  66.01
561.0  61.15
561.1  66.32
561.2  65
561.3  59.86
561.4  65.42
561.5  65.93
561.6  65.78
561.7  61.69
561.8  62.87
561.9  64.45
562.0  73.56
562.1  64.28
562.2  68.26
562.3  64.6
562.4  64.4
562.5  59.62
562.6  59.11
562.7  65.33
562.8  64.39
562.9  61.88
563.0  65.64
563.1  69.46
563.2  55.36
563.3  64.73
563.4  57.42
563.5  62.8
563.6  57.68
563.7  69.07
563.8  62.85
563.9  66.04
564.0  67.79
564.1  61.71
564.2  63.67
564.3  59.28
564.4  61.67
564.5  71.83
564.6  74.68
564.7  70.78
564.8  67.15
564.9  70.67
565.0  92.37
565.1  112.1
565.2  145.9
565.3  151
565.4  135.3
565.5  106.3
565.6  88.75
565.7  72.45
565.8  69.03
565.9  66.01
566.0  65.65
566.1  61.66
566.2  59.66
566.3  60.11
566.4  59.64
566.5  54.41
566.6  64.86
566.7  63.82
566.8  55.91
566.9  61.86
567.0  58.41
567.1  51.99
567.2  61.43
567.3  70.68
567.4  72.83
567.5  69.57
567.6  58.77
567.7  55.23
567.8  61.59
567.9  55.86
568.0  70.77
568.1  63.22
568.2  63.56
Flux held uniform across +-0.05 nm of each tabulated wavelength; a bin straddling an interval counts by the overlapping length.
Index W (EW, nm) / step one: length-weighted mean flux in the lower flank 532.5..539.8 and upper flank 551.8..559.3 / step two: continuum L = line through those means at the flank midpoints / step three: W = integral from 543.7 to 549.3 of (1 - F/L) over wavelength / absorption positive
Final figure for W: 0.74 nm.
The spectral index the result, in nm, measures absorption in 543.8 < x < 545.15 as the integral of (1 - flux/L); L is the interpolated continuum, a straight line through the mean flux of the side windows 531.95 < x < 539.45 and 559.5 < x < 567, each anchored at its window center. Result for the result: 0.10 nm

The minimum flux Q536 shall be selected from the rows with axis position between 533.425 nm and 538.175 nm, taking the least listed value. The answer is 55.71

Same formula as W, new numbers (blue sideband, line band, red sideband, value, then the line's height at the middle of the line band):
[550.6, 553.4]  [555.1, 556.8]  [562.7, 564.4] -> -0.11 nm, 76.8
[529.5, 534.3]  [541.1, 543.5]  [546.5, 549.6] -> 0.22 nm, 69.9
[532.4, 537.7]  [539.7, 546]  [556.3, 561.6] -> 0.69 nm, 72.3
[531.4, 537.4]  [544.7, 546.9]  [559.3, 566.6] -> 0.20 nm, 71.3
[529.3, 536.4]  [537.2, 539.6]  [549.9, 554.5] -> 0.30 nm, 76.1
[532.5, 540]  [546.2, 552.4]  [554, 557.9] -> 0.37 nm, 79.1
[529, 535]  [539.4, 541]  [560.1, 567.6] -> 0.15 nm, 72.1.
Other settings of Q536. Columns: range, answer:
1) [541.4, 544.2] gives 53.05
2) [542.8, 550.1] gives 57.1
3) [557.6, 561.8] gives 45.19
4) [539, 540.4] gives 61.29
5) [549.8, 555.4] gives 72.08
